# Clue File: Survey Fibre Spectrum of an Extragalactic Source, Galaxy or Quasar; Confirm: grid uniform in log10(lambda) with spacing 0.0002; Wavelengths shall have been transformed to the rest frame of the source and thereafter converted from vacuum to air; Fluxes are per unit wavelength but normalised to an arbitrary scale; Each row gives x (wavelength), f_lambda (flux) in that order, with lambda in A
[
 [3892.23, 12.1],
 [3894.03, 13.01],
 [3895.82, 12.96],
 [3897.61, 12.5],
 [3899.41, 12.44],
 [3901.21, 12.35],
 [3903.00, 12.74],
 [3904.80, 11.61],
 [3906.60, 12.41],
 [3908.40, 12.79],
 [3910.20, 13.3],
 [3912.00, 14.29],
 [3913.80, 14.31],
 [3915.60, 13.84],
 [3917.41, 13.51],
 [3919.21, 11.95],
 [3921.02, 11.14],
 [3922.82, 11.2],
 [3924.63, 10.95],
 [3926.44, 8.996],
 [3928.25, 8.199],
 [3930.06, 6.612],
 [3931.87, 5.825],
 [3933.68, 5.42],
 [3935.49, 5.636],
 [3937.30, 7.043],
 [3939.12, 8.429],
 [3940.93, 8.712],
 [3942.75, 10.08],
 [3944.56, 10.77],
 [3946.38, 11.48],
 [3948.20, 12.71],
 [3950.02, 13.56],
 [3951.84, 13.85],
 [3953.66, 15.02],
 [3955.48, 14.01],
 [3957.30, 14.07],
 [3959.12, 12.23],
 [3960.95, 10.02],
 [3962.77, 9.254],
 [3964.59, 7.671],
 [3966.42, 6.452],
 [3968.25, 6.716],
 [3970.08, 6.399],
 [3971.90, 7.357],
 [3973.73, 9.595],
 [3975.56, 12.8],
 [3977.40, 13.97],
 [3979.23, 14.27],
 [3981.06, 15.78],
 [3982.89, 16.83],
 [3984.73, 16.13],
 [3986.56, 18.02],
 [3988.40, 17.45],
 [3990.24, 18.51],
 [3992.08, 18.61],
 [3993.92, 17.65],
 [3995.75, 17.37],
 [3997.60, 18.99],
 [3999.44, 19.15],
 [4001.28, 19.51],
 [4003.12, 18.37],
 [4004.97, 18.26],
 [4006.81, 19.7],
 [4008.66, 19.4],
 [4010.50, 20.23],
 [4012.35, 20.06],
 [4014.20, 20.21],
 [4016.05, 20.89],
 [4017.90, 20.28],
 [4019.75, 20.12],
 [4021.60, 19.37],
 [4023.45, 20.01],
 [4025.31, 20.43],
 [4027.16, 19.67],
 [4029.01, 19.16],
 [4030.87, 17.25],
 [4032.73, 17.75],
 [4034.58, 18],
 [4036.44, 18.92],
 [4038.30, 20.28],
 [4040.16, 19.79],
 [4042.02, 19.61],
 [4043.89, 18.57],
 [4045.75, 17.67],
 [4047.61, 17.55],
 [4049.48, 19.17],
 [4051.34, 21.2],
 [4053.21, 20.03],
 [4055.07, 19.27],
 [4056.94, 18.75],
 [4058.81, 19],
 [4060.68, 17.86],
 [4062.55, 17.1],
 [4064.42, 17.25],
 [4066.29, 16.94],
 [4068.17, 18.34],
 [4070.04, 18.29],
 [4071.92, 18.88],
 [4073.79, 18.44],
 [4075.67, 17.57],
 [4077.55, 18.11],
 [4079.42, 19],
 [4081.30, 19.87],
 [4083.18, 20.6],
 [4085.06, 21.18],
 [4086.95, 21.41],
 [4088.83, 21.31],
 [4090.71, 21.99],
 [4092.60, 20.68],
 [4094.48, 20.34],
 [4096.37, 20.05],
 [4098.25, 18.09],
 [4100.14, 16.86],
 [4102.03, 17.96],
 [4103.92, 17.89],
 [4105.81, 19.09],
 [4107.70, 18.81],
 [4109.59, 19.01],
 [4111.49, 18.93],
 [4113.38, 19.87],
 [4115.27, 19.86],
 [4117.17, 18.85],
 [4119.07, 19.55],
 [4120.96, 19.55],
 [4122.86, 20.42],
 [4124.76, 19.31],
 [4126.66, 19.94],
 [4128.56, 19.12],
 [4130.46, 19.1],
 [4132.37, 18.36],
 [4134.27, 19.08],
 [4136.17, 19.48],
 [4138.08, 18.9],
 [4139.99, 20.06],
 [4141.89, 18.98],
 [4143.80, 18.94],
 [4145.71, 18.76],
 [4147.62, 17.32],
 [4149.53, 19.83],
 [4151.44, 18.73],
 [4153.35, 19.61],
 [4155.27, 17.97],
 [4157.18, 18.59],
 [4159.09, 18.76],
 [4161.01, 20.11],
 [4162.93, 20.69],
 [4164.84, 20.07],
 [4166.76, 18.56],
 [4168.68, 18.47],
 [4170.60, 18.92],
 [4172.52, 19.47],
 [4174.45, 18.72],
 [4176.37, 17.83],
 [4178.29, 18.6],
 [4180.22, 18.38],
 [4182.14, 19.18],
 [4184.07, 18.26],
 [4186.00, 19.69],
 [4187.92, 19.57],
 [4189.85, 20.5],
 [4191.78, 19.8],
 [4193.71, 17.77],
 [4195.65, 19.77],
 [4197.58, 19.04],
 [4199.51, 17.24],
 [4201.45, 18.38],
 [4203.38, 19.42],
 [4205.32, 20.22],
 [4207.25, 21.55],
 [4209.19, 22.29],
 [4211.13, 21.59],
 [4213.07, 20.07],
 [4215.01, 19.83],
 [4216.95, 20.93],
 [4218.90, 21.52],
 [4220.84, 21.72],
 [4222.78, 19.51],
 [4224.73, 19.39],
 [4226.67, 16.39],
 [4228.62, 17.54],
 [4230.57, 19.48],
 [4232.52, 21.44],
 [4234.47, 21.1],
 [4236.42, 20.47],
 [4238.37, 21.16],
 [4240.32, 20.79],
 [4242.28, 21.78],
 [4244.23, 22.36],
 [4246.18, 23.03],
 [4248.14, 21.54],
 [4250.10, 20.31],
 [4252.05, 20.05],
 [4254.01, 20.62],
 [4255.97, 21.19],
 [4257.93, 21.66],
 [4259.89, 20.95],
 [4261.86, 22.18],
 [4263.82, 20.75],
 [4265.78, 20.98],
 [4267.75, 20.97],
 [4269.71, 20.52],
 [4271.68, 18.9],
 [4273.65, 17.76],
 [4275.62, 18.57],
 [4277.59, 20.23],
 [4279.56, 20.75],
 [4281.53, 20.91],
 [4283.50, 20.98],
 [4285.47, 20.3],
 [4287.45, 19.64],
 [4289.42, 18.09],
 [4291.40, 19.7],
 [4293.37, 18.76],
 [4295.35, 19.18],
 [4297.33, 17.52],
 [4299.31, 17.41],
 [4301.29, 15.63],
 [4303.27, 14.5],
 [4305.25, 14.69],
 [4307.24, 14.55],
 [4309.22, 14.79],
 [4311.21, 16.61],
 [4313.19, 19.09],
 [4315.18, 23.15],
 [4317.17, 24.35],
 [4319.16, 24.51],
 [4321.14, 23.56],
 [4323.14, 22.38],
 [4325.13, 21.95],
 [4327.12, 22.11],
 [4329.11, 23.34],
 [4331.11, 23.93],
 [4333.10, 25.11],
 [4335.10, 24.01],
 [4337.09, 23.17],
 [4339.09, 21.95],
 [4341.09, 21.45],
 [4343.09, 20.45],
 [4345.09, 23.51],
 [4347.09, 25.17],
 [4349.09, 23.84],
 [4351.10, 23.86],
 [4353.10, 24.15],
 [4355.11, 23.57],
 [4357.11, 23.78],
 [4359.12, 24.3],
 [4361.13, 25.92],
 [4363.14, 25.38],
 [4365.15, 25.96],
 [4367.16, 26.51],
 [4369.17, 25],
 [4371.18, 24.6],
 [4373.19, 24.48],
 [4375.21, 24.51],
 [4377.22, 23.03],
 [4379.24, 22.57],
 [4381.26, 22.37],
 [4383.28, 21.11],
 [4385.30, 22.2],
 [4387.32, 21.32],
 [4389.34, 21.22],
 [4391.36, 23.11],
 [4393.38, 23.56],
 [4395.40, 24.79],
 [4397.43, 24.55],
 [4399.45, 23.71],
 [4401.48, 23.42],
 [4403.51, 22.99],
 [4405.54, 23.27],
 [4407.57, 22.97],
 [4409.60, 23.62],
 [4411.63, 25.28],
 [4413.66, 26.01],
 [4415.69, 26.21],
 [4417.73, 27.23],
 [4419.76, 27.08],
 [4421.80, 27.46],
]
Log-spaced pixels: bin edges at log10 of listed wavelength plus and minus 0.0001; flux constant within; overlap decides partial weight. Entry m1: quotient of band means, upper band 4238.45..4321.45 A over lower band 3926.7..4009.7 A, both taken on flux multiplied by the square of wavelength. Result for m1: 1.8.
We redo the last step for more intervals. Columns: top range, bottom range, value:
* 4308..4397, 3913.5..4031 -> 1.97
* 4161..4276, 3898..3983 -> 2.09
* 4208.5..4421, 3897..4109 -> 1.60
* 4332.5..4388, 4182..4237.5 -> 1.28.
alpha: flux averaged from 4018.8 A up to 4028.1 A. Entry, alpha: 19.9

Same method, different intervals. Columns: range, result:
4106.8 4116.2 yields 19.3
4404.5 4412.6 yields 23.8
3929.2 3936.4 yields 5.87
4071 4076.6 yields 18.3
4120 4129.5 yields 19.7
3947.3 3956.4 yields 13.8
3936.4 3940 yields 7.72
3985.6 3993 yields 18.1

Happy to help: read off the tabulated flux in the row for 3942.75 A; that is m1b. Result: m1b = 10.08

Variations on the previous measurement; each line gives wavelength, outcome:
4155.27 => 17.97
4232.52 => 21.44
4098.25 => 18.09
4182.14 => 19.18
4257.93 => 21.66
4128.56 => 19.12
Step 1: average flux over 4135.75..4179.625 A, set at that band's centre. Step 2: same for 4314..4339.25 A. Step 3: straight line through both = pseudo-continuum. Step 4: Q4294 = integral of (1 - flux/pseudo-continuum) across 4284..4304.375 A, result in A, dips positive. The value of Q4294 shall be 4.0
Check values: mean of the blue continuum 19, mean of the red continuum 23.4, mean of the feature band 18.1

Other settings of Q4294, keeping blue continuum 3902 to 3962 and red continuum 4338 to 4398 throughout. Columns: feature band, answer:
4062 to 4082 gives -4.0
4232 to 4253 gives -1.3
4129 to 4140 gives -1.4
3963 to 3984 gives 2.8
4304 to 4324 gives 2.2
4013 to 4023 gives -4.9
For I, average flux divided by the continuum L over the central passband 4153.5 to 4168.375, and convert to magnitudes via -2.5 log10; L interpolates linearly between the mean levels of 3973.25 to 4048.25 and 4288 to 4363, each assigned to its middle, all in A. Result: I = 0.02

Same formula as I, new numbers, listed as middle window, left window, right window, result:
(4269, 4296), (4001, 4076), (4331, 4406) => 0.15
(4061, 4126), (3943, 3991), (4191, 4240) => -0.18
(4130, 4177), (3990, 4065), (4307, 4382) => 0.09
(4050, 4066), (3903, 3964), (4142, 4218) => -0.23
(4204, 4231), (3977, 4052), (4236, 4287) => 0.01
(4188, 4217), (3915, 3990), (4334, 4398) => -0.07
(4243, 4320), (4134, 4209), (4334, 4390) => 0.10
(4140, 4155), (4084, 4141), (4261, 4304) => 0.03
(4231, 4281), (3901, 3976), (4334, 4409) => -0.04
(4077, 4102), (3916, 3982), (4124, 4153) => -0.18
